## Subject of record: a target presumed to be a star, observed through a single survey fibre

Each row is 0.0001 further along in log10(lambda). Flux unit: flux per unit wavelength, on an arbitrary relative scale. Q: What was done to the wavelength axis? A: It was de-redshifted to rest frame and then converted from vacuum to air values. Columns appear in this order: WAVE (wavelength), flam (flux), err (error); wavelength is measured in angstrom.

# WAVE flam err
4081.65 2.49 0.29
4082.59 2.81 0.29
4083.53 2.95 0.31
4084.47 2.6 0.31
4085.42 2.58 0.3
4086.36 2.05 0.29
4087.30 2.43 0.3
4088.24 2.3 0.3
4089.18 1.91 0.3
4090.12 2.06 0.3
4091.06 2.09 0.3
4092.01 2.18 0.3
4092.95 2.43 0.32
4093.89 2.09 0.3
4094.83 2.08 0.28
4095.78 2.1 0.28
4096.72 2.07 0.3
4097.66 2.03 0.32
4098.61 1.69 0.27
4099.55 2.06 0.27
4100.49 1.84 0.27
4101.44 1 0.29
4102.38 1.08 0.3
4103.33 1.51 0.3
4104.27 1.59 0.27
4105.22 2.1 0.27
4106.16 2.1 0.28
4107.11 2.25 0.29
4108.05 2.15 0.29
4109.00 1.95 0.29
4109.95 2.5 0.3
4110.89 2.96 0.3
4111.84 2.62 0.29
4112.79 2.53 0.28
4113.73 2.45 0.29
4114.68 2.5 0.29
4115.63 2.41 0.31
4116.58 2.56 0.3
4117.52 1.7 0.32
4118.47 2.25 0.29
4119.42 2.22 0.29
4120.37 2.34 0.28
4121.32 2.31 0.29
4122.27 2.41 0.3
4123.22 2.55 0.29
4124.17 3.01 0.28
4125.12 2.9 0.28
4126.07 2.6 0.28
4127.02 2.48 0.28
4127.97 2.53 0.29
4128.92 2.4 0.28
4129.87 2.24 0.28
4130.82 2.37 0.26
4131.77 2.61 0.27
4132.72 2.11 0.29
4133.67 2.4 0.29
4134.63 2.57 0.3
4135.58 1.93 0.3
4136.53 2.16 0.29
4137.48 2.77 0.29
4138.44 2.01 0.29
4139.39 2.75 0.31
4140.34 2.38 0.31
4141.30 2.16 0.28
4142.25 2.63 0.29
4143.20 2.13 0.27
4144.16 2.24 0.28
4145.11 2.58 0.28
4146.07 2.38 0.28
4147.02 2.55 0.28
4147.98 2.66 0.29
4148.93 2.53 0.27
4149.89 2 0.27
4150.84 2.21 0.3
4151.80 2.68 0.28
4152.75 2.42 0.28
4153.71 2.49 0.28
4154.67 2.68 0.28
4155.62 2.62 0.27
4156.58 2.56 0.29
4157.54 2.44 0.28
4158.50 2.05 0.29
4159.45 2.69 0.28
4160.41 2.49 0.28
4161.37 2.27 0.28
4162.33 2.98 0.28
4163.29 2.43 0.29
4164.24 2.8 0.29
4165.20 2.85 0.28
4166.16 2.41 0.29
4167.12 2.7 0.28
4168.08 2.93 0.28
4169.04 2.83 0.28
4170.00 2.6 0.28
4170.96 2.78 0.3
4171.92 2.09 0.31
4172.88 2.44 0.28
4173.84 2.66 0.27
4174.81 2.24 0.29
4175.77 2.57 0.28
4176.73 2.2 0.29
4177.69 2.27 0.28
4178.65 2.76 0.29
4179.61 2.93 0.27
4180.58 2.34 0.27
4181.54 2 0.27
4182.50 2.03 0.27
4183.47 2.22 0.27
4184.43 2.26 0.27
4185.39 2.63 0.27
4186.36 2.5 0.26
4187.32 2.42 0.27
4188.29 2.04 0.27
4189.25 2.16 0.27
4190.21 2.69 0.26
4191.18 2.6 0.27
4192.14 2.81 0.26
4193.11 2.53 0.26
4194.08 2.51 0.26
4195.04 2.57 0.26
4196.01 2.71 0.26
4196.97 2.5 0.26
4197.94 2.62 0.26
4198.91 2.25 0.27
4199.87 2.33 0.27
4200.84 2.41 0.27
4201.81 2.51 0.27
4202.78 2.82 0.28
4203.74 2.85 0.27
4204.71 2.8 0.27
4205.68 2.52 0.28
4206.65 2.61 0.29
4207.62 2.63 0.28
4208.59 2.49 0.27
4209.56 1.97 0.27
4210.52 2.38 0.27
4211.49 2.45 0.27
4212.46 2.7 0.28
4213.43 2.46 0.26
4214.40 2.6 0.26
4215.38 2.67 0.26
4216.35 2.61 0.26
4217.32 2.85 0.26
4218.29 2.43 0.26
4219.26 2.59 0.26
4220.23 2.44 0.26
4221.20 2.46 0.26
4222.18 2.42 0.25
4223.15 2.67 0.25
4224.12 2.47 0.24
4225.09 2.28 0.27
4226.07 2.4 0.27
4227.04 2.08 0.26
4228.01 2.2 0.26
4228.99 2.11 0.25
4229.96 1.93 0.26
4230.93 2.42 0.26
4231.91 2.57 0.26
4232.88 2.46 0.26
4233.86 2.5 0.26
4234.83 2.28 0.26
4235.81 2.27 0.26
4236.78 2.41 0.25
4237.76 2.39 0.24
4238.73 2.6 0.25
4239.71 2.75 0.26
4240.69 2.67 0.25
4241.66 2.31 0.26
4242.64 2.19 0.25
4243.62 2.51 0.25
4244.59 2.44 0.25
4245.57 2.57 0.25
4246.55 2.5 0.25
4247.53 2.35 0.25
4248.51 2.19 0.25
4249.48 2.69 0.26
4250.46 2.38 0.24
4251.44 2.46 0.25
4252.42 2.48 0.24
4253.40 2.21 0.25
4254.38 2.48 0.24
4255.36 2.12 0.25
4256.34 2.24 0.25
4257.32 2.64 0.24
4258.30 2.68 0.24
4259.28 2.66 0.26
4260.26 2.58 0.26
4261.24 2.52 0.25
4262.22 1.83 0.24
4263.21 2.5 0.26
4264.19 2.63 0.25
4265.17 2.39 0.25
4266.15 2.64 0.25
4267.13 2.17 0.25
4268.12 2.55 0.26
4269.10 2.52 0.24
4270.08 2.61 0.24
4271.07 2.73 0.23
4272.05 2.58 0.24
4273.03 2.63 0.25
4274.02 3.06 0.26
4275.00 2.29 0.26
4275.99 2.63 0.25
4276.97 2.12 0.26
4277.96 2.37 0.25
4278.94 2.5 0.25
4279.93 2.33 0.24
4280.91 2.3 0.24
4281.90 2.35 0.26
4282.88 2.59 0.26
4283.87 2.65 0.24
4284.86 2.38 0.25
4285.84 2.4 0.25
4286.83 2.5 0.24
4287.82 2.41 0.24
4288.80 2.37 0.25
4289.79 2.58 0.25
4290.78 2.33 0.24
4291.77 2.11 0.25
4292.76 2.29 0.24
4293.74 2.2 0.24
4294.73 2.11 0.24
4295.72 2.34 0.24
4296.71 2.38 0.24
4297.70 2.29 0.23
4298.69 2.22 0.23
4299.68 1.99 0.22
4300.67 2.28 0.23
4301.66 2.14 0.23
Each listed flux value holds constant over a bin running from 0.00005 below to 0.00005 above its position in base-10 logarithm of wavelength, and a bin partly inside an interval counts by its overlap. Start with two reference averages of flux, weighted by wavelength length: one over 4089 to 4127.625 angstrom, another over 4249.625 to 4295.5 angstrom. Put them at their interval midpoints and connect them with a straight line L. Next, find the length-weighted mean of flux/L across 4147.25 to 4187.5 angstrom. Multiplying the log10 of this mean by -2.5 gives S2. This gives -0.10 mag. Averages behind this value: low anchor 2.19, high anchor 2.44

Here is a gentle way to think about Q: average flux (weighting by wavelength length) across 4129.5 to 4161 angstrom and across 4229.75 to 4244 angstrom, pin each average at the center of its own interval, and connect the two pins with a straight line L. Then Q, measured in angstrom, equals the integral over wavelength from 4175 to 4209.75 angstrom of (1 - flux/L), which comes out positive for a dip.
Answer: -0.8 angstrom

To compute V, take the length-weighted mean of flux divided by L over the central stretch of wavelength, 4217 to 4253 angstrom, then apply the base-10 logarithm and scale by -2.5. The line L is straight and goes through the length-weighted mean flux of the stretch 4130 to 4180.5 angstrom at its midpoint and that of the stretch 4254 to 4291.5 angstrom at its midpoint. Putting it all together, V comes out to 0.02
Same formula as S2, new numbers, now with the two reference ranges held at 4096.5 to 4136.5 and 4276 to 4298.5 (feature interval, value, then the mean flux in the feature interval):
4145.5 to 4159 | -0.09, 2.45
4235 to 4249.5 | -0.05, 2.44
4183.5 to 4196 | -0.08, 2.48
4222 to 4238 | -0.01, 2.34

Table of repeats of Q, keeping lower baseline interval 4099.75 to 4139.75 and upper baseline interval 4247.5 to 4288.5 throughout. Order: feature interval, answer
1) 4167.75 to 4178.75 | -0.8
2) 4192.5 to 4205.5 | -1.1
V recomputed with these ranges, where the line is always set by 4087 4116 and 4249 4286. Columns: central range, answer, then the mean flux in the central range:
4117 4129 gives -0.14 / 2.44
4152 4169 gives -0.16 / 2.59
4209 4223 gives -0.07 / 2.51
